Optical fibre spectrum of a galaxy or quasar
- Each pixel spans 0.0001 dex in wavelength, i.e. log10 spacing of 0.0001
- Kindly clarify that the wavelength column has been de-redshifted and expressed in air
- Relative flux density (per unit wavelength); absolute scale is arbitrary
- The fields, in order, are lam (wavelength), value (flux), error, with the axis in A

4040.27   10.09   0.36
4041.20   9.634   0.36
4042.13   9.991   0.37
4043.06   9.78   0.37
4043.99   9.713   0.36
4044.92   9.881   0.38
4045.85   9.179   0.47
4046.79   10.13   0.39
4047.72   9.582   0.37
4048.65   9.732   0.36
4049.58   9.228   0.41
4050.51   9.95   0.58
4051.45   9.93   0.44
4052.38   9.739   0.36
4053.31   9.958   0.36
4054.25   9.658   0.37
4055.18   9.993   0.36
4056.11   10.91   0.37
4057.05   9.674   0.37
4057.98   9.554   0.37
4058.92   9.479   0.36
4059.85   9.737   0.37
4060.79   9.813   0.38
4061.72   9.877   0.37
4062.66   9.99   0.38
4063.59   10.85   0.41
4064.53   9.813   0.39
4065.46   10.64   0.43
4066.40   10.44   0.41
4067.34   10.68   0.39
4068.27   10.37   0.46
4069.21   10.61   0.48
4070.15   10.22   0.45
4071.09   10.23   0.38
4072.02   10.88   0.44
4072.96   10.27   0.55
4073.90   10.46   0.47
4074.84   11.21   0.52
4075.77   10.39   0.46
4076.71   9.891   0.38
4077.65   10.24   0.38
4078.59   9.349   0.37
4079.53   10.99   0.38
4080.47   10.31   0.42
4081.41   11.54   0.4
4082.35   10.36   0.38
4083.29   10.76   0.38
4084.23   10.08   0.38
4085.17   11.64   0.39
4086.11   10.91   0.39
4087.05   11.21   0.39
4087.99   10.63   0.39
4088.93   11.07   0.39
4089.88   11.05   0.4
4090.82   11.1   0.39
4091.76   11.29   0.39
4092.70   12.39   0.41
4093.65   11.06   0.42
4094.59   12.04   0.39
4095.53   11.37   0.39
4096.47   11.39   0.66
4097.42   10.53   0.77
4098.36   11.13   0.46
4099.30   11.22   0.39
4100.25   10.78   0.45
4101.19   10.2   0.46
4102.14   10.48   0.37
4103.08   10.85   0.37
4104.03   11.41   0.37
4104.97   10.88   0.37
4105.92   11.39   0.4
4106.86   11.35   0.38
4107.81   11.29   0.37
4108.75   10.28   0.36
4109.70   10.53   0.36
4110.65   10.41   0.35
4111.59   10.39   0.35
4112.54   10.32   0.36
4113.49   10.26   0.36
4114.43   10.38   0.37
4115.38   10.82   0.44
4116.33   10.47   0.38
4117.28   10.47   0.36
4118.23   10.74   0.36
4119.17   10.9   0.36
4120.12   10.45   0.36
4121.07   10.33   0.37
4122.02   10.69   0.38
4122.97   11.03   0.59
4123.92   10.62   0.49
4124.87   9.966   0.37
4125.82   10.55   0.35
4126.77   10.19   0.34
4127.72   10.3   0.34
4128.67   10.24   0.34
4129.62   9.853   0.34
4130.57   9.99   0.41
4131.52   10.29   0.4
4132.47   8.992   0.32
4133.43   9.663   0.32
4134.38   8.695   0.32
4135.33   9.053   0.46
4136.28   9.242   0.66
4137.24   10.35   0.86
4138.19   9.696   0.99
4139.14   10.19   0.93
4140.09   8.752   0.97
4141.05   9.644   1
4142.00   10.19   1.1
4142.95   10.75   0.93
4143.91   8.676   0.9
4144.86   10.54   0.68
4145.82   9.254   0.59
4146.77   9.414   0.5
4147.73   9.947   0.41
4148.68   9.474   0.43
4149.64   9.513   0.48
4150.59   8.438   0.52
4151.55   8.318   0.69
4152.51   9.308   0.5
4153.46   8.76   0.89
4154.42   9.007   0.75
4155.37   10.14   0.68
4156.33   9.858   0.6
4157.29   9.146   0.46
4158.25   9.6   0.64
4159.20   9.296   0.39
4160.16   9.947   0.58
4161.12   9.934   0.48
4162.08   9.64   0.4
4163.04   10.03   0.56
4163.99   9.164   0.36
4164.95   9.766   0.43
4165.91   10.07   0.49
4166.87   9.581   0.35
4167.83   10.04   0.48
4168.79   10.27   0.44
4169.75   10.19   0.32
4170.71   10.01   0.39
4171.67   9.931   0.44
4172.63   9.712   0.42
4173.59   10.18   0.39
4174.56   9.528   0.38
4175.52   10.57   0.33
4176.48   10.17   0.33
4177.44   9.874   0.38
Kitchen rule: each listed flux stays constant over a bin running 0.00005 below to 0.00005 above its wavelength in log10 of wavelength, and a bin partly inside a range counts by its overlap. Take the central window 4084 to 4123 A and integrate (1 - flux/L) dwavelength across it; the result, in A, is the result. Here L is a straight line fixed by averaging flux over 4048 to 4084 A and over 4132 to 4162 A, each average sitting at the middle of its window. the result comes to -4.0 A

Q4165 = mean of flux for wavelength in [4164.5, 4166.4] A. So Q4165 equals 9.91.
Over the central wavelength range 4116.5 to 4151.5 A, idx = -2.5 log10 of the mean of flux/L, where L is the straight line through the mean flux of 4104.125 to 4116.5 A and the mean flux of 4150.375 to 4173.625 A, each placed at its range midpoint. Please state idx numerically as 0.03 mag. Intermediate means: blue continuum 10.7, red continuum 9.62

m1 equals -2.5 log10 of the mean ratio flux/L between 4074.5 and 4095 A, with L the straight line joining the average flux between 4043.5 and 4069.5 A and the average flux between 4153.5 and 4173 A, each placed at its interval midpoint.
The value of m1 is -0.10 mag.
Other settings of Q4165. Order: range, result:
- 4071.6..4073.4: 10.6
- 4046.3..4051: 9.71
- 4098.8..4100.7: 11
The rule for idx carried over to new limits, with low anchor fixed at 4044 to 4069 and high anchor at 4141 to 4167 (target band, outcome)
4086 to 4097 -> -0.15 mag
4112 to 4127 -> -0.09 mag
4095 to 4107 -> -0.13 mag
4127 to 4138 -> -0.01 mag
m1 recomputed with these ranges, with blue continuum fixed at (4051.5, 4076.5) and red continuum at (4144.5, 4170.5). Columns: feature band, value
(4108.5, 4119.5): -0.07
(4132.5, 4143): 0.01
